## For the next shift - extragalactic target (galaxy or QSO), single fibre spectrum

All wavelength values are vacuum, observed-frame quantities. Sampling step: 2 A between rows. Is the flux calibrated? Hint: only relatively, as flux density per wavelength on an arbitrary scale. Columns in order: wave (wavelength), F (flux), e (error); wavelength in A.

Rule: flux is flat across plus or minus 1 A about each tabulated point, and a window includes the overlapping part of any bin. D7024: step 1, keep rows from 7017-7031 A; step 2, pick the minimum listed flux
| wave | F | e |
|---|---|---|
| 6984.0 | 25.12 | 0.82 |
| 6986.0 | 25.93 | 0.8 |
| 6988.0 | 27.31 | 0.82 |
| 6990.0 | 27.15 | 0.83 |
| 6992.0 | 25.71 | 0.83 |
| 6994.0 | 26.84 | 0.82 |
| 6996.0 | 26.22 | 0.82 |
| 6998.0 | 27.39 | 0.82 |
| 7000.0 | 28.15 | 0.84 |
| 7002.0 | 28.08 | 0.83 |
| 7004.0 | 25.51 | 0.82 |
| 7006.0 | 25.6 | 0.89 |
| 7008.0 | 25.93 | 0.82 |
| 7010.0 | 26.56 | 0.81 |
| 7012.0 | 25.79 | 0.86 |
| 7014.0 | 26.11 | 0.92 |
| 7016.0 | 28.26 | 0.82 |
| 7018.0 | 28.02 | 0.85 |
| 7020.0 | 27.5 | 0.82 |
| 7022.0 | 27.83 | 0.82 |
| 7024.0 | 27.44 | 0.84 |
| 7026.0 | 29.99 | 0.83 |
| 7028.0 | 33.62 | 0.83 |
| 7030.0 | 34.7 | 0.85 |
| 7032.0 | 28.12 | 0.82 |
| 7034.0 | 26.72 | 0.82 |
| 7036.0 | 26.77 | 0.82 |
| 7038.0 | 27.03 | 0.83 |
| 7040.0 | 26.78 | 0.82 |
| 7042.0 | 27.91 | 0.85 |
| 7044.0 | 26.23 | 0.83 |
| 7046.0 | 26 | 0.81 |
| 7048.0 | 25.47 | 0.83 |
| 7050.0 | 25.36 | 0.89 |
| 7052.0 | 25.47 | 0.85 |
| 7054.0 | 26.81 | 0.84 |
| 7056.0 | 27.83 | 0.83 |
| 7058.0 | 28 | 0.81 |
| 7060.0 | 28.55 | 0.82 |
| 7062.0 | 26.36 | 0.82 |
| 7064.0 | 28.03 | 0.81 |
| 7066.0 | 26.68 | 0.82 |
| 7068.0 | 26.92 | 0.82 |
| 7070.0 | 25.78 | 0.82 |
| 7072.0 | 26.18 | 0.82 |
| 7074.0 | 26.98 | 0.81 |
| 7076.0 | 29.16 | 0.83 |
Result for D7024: 27.44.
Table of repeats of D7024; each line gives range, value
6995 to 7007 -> 25.51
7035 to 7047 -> 26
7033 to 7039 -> 26.72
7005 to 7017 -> 25.6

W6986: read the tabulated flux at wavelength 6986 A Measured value 25.93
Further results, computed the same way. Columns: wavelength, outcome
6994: 26.84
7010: 26.56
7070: 25.78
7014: 26.11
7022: 27.83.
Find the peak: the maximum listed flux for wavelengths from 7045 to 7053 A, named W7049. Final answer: 26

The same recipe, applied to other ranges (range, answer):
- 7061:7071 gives 28.03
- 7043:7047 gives 26.23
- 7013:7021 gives 28.26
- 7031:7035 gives 28.12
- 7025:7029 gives 33.62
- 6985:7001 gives 28.15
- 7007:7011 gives 26.56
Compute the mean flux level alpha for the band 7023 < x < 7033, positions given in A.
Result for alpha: 30.8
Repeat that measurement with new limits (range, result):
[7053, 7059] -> 27.5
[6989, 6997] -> 26.5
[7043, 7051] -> 25.8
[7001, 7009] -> 26.3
